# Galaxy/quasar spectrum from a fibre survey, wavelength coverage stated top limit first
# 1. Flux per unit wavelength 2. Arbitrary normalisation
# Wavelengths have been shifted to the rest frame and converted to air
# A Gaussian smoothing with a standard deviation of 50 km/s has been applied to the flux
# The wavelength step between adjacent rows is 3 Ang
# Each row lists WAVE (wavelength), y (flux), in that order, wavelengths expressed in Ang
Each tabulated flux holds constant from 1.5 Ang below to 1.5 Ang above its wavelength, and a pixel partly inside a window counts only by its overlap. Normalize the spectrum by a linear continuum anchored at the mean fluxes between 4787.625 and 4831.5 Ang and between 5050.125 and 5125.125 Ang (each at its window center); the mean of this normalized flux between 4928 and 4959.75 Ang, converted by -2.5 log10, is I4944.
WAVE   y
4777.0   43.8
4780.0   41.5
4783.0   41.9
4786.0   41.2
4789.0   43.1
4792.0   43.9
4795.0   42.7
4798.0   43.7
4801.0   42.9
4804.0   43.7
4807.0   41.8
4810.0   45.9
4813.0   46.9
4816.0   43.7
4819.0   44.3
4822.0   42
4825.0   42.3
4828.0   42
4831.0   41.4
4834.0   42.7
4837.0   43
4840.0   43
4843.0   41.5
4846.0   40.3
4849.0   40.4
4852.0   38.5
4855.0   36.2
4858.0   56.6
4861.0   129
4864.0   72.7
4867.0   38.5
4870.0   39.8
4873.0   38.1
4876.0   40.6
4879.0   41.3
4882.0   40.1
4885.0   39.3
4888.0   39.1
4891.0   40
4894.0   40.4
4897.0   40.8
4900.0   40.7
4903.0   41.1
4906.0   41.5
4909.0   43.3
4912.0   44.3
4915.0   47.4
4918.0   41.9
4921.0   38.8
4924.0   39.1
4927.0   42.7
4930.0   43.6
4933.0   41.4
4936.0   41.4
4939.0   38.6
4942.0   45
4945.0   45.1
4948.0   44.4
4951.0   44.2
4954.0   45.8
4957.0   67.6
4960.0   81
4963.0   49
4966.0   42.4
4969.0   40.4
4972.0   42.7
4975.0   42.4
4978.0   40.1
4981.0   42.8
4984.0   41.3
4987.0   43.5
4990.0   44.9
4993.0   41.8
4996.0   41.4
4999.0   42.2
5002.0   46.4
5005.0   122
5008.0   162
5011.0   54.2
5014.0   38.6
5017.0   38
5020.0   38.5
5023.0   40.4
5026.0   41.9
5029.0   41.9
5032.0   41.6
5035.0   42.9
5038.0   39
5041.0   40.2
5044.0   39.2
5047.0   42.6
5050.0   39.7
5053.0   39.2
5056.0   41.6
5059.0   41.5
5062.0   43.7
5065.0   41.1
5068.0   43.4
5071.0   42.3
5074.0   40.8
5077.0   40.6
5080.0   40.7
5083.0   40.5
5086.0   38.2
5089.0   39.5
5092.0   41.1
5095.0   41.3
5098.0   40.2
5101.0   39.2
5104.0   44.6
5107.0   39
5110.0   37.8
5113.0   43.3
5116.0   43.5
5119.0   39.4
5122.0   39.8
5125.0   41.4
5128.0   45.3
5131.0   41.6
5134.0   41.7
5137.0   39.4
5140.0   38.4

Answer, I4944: -0.12 mag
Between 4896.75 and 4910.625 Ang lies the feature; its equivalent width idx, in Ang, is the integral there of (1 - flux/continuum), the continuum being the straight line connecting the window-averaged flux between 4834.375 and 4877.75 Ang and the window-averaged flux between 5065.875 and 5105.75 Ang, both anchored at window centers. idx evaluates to 1.8 Ang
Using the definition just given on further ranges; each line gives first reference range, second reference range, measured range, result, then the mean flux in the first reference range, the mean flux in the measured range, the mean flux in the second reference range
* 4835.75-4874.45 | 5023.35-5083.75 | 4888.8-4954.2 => 7.19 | 50.6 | 42.2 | 41.2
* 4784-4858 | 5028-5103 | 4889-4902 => 0.52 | 42.7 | 40.4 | 40.9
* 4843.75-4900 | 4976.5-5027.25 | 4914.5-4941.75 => 4.64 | 47.1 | 41.6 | 54.2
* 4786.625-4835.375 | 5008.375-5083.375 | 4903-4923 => 0.28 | 43.3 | 42.6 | 43.2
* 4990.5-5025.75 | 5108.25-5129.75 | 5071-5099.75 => 3.96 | 59.4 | 40.4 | 41.5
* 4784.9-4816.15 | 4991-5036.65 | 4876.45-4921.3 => 7.02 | 43.6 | 41.4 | 55.4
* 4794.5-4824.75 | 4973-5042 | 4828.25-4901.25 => -0.45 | 43.7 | 45.9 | 50.8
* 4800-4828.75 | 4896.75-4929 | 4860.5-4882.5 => -4.94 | 43.6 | 52.3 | 42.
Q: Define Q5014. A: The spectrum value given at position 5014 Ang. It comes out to 38.6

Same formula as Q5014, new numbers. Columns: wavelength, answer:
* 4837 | 43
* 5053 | 39.2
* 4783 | 41.9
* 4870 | 39.8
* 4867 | 38.5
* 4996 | 41.4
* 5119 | 39.4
